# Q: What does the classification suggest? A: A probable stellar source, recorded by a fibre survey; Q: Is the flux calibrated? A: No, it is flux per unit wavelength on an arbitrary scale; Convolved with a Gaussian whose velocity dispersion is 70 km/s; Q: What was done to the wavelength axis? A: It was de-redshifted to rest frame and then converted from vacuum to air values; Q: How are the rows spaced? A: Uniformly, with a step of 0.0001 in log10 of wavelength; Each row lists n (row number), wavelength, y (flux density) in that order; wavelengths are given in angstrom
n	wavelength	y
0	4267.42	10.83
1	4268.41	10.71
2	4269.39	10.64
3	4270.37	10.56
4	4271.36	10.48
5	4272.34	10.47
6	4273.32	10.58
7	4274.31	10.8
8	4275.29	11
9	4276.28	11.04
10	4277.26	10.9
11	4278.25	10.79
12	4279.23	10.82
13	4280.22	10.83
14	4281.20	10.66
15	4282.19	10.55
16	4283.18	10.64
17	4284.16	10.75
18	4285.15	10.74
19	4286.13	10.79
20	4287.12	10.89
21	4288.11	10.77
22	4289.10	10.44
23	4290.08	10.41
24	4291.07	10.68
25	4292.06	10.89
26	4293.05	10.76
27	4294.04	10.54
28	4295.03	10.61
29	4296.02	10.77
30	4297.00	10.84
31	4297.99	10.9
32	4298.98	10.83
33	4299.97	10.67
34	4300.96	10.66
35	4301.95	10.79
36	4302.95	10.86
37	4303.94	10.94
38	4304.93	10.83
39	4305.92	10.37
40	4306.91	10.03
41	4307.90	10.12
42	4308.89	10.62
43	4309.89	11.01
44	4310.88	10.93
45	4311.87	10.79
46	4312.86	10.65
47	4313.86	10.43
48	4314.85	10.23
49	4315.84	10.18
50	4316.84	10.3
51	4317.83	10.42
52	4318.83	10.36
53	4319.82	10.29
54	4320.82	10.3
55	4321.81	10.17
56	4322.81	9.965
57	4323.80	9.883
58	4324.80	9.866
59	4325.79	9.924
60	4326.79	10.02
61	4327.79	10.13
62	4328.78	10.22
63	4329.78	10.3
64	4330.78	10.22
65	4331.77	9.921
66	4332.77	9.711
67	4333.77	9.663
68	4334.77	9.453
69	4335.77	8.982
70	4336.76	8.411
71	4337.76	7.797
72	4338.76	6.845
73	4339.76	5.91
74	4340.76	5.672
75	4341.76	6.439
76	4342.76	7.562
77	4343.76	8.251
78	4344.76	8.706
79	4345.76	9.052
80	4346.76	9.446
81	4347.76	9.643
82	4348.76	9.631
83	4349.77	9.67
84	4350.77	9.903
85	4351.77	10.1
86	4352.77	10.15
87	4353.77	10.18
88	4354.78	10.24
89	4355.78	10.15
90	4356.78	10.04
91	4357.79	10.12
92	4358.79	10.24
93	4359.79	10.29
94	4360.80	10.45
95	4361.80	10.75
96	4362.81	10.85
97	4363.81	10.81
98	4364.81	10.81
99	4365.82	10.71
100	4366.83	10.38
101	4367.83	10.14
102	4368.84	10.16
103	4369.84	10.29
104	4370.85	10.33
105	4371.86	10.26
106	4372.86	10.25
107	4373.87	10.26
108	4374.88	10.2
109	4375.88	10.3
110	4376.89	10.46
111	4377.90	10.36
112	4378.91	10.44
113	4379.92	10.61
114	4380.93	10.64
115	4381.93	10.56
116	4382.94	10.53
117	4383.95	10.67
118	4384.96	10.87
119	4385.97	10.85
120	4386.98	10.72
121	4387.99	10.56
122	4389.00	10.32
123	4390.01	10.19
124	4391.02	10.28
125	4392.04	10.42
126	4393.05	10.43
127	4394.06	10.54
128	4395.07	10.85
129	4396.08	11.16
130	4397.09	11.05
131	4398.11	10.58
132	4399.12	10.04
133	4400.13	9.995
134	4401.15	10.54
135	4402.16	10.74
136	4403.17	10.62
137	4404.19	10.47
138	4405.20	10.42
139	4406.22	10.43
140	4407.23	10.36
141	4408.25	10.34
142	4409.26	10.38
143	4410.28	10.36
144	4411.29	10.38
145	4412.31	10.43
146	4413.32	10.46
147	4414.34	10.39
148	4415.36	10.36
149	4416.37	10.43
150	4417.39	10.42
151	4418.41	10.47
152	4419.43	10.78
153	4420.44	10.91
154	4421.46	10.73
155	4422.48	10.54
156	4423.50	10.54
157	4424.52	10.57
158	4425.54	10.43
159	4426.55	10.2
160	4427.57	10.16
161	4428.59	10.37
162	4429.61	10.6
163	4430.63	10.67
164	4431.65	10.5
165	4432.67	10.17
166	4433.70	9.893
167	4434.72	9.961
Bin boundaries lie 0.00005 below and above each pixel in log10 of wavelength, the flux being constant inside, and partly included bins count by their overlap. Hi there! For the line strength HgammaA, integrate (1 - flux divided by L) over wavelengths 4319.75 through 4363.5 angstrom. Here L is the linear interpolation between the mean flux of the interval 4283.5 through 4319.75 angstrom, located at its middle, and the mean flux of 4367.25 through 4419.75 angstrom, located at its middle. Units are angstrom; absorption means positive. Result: 4.6 angstrom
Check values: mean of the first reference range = 10.6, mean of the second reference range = 10.5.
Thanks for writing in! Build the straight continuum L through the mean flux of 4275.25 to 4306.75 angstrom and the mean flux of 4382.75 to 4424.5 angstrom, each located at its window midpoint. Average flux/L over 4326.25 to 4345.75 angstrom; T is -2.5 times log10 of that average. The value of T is 0.23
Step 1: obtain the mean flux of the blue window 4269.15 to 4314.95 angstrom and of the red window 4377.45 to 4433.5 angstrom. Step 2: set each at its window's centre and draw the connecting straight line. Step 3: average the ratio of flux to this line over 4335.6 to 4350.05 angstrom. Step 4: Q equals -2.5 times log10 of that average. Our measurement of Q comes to 0.29 mag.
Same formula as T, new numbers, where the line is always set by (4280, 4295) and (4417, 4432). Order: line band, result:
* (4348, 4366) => 0.035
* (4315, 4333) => 0.054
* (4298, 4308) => 0.003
